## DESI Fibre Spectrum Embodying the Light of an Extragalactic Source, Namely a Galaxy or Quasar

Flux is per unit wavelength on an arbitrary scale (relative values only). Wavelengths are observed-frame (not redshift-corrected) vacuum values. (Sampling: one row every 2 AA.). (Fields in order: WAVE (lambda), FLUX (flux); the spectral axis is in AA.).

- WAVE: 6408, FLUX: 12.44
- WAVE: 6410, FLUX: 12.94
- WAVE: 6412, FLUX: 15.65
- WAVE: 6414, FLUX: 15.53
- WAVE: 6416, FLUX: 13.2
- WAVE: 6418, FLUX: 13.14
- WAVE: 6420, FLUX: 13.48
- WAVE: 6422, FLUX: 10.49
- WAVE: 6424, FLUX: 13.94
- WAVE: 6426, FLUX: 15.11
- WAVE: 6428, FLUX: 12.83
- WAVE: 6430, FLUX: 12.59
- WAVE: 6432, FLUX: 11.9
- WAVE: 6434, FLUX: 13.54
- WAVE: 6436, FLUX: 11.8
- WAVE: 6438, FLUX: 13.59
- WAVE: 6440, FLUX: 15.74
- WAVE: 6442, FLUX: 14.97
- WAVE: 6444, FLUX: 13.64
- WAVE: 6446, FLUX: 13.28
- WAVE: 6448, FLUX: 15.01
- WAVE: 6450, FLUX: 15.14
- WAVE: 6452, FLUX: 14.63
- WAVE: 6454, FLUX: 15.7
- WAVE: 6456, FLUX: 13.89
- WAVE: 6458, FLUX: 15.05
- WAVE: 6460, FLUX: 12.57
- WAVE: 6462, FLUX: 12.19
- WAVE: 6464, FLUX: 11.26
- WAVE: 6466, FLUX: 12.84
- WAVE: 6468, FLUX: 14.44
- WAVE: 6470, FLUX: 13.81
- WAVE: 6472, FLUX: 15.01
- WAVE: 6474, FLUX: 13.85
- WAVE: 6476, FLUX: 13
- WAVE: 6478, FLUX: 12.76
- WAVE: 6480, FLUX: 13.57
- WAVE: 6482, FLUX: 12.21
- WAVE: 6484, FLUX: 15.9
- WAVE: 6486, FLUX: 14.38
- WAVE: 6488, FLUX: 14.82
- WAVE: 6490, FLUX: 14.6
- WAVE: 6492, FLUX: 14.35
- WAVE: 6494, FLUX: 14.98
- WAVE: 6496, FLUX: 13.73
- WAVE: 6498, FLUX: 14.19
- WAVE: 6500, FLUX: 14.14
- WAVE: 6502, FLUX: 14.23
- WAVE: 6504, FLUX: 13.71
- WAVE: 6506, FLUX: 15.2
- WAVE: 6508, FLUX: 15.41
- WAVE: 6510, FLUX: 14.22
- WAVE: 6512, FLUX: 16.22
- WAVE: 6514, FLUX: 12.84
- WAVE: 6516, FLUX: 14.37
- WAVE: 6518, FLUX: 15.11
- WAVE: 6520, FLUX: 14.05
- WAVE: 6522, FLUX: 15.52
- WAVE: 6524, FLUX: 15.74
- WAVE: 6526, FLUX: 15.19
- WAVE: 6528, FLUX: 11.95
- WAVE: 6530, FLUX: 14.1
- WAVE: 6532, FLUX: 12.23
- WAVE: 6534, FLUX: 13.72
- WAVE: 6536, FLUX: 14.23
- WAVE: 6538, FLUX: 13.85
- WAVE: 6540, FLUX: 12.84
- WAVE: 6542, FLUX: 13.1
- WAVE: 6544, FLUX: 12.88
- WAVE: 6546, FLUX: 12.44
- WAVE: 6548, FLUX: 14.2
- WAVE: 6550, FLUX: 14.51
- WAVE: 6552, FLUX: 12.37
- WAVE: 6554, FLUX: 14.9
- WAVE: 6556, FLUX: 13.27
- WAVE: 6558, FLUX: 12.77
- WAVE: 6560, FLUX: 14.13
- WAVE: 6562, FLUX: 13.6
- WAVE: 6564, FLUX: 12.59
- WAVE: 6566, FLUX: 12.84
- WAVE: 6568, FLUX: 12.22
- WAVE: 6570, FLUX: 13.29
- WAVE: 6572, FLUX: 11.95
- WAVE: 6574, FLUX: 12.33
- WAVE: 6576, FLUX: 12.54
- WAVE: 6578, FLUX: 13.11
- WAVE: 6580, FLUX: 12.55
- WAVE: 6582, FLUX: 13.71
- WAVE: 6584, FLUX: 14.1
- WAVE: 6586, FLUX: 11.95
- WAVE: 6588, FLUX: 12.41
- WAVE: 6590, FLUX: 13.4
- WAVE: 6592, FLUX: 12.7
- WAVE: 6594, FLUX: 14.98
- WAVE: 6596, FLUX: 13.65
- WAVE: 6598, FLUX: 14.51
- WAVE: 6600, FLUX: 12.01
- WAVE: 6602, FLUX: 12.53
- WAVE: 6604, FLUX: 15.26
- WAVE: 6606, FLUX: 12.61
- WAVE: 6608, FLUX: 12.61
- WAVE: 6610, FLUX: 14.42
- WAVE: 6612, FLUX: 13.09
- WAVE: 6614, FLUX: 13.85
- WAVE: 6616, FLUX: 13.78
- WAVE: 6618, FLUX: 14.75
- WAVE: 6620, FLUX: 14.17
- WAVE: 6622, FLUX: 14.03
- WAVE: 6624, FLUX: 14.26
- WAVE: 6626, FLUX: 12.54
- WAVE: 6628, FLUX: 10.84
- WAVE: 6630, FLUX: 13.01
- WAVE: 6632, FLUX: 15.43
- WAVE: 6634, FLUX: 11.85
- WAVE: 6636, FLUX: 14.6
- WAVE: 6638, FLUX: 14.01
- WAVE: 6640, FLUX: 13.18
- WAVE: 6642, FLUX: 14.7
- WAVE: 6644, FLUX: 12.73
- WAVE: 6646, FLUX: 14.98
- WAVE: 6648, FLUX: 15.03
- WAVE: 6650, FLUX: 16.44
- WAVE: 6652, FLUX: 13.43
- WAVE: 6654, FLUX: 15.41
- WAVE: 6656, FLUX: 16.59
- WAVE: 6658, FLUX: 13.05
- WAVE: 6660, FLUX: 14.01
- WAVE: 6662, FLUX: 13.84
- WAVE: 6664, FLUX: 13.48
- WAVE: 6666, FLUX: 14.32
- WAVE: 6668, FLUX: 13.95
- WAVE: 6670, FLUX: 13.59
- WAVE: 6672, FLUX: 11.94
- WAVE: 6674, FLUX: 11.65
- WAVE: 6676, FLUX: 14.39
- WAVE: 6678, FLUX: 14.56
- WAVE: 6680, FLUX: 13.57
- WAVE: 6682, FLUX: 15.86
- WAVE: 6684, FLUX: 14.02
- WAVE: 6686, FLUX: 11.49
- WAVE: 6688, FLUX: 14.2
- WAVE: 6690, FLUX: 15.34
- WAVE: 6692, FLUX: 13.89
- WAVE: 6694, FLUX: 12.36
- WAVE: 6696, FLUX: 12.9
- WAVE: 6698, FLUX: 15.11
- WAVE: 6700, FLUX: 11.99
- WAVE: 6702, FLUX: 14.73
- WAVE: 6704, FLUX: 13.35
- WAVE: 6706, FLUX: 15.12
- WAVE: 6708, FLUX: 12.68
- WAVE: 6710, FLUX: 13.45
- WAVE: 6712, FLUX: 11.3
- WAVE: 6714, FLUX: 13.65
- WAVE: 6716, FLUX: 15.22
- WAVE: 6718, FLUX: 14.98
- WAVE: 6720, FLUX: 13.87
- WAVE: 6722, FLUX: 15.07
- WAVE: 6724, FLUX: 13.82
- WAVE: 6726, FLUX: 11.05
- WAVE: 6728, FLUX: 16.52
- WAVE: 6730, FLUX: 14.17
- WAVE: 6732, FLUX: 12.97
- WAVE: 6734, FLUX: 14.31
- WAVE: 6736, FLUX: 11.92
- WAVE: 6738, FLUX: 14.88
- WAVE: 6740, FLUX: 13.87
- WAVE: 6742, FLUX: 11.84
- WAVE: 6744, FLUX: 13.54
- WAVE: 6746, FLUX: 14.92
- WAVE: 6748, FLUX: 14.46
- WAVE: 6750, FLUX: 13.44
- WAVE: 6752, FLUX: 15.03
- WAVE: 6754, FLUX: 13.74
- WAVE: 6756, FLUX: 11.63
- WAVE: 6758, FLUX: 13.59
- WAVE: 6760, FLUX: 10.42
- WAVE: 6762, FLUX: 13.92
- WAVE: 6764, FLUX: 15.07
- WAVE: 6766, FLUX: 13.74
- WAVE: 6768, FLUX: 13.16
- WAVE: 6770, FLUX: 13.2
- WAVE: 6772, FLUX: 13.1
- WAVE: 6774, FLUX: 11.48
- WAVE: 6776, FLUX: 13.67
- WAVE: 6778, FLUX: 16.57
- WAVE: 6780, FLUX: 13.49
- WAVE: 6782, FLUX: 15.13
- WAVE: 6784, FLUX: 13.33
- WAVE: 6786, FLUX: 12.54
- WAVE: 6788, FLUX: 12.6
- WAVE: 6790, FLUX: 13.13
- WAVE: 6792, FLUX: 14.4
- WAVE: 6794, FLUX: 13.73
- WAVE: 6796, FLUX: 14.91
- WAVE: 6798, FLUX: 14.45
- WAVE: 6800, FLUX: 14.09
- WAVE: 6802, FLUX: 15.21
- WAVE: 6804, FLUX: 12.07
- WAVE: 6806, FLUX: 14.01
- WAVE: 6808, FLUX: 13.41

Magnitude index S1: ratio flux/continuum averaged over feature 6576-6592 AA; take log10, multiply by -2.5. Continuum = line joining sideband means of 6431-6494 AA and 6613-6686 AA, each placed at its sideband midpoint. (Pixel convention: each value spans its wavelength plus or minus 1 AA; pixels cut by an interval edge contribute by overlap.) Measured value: 0.074 mag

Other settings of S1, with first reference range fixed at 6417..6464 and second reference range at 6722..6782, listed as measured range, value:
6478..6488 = -0.03 mag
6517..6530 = -0.07 mag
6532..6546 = 0.03 mag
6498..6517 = -0.07 mag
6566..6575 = 0.09 mag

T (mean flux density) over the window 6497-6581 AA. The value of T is 13.7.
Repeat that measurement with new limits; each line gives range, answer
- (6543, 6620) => 13.3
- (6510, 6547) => 13.9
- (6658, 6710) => 13.7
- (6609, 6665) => 14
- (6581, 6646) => 13.5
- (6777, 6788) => 14.1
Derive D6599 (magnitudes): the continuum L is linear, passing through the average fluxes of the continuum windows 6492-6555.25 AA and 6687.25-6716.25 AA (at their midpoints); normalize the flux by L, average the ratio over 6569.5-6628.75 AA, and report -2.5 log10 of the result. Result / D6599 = 0.05 mag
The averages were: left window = 14.1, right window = 13.6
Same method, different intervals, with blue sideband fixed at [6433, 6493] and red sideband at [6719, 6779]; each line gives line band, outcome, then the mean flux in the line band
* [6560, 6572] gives 0.07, 12.9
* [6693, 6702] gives 0.03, 13.3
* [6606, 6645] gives 0.02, 13.5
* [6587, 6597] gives 0.03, 13.4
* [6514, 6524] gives -0.06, 14.7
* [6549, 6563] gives 0.01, 13.7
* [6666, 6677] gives 0.04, 13.2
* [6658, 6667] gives -0.01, 13.8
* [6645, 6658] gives -0.11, 15.1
